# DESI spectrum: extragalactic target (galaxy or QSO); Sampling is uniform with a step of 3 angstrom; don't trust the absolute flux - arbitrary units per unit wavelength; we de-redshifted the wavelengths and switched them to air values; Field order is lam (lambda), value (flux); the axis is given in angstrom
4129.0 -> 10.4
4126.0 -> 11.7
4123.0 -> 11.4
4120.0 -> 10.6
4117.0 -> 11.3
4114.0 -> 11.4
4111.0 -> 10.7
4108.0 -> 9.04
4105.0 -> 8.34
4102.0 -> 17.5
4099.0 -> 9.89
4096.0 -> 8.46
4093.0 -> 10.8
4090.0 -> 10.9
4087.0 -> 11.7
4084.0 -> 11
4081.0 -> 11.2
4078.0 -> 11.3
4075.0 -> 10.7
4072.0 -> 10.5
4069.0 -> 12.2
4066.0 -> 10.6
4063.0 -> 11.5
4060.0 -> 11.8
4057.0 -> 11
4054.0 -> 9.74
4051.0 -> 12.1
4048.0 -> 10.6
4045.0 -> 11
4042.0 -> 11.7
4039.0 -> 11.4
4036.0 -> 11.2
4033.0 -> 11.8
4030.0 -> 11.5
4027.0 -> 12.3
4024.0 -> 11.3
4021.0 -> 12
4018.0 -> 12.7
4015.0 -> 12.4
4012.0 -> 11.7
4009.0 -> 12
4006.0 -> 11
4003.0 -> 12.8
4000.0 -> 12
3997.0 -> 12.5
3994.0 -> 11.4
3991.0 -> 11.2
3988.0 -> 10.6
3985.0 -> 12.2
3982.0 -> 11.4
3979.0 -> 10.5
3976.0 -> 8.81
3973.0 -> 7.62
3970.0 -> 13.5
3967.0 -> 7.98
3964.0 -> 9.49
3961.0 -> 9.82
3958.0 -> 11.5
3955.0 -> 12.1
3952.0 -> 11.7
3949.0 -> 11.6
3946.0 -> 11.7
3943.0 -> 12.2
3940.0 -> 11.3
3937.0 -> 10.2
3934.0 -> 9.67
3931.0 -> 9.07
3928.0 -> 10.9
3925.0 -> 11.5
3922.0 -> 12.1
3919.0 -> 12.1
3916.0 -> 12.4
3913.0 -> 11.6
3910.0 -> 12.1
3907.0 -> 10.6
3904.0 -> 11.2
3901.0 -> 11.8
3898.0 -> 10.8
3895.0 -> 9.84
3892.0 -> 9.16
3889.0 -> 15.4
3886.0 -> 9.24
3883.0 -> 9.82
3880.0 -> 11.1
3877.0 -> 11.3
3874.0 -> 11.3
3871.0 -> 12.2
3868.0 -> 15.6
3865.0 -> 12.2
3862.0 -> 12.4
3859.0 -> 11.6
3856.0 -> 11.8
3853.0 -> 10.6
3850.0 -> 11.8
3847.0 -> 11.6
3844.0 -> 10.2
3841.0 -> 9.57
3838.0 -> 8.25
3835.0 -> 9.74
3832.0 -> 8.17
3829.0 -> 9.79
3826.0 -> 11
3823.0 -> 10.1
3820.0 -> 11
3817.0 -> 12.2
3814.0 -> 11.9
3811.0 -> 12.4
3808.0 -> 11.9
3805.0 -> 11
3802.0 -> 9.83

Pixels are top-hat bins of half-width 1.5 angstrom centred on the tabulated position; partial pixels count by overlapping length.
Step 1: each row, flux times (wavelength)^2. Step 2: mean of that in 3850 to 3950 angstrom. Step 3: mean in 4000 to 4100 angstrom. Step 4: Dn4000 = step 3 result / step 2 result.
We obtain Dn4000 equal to 1.07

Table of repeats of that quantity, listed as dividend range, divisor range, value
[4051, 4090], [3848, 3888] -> 1.06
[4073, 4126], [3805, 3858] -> 1.17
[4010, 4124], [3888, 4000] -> 1.08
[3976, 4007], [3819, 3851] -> 1.23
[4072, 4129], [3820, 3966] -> 1.10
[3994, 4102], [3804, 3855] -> 1.20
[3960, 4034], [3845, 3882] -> 1.01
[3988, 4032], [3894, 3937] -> 1.12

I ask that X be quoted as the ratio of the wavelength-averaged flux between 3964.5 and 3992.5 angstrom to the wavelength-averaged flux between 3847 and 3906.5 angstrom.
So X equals 0.9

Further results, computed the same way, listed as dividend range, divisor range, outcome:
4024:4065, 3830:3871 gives 1.03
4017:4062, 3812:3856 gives 1.09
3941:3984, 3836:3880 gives 0.94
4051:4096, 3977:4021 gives 0.94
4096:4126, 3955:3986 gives 1.07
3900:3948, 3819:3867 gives 1.06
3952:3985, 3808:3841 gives 0.99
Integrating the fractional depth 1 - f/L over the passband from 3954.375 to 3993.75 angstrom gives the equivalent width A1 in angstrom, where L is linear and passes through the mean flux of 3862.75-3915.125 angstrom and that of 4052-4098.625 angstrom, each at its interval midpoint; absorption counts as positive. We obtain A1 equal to 2.50 angstrom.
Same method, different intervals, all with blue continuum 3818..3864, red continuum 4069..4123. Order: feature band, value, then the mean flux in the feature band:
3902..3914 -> -0.8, 11.4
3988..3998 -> -0.7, 11.5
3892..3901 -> 0.2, 10.4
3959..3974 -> 1.3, 9.81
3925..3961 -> -1.1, 11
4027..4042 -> -1.0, 11.6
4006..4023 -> -1.9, 12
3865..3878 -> -2.5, 12.6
